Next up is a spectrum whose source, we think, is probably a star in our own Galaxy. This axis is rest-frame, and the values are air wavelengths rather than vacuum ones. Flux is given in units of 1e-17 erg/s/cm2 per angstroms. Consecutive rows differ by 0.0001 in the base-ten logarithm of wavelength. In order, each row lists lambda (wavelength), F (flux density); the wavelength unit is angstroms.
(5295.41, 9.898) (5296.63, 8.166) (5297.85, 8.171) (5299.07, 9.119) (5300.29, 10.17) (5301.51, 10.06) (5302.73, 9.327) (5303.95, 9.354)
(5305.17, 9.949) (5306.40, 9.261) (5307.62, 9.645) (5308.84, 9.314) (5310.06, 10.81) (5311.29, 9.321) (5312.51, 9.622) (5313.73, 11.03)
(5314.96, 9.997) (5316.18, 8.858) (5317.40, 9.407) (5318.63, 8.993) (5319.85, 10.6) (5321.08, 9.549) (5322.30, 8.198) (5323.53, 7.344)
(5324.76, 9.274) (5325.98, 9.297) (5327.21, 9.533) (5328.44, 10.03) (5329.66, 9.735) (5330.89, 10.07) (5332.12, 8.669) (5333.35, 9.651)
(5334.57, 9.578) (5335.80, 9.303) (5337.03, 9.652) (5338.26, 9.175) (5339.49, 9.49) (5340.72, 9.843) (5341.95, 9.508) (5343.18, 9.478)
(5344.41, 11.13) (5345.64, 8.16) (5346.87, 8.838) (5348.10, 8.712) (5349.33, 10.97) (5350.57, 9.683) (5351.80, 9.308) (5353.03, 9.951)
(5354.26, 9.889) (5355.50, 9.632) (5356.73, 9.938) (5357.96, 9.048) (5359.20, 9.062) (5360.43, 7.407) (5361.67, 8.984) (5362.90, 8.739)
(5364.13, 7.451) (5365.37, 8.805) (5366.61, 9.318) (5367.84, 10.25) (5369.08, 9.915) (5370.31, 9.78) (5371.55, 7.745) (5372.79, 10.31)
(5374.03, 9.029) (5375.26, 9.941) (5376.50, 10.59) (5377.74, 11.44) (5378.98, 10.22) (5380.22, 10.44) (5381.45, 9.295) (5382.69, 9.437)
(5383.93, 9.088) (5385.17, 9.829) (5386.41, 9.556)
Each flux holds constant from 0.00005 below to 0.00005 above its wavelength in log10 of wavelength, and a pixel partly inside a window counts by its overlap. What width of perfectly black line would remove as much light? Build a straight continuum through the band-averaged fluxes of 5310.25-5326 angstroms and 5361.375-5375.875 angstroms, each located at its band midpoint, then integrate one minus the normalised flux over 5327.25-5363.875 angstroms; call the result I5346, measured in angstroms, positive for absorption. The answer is -0.5 angstroms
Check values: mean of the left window 9.39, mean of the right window 9.2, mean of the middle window 9.42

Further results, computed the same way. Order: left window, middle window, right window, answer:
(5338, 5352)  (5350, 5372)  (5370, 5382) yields 1.2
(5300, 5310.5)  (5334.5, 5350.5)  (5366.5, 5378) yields 0.4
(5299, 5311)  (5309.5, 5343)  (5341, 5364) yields 0.1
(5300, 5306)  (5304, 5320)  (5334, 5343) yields -0.1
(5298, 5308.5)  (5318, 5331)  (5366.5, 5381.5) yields 0.5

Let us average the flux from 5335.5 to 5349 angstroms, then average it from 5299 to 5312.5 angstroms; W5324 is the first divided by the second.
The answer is 0.97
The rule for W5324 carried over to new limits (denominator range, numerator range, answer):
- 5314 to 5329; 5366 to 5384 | 1.06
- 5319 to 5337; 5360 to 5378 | 0.99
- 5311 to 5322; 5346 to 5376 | 0.96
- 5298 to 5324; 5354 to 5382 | 0.99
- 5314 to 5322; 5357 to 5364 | 0.90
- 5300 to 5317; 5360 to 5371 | 0.92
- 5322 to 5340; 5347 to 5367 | 0.99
